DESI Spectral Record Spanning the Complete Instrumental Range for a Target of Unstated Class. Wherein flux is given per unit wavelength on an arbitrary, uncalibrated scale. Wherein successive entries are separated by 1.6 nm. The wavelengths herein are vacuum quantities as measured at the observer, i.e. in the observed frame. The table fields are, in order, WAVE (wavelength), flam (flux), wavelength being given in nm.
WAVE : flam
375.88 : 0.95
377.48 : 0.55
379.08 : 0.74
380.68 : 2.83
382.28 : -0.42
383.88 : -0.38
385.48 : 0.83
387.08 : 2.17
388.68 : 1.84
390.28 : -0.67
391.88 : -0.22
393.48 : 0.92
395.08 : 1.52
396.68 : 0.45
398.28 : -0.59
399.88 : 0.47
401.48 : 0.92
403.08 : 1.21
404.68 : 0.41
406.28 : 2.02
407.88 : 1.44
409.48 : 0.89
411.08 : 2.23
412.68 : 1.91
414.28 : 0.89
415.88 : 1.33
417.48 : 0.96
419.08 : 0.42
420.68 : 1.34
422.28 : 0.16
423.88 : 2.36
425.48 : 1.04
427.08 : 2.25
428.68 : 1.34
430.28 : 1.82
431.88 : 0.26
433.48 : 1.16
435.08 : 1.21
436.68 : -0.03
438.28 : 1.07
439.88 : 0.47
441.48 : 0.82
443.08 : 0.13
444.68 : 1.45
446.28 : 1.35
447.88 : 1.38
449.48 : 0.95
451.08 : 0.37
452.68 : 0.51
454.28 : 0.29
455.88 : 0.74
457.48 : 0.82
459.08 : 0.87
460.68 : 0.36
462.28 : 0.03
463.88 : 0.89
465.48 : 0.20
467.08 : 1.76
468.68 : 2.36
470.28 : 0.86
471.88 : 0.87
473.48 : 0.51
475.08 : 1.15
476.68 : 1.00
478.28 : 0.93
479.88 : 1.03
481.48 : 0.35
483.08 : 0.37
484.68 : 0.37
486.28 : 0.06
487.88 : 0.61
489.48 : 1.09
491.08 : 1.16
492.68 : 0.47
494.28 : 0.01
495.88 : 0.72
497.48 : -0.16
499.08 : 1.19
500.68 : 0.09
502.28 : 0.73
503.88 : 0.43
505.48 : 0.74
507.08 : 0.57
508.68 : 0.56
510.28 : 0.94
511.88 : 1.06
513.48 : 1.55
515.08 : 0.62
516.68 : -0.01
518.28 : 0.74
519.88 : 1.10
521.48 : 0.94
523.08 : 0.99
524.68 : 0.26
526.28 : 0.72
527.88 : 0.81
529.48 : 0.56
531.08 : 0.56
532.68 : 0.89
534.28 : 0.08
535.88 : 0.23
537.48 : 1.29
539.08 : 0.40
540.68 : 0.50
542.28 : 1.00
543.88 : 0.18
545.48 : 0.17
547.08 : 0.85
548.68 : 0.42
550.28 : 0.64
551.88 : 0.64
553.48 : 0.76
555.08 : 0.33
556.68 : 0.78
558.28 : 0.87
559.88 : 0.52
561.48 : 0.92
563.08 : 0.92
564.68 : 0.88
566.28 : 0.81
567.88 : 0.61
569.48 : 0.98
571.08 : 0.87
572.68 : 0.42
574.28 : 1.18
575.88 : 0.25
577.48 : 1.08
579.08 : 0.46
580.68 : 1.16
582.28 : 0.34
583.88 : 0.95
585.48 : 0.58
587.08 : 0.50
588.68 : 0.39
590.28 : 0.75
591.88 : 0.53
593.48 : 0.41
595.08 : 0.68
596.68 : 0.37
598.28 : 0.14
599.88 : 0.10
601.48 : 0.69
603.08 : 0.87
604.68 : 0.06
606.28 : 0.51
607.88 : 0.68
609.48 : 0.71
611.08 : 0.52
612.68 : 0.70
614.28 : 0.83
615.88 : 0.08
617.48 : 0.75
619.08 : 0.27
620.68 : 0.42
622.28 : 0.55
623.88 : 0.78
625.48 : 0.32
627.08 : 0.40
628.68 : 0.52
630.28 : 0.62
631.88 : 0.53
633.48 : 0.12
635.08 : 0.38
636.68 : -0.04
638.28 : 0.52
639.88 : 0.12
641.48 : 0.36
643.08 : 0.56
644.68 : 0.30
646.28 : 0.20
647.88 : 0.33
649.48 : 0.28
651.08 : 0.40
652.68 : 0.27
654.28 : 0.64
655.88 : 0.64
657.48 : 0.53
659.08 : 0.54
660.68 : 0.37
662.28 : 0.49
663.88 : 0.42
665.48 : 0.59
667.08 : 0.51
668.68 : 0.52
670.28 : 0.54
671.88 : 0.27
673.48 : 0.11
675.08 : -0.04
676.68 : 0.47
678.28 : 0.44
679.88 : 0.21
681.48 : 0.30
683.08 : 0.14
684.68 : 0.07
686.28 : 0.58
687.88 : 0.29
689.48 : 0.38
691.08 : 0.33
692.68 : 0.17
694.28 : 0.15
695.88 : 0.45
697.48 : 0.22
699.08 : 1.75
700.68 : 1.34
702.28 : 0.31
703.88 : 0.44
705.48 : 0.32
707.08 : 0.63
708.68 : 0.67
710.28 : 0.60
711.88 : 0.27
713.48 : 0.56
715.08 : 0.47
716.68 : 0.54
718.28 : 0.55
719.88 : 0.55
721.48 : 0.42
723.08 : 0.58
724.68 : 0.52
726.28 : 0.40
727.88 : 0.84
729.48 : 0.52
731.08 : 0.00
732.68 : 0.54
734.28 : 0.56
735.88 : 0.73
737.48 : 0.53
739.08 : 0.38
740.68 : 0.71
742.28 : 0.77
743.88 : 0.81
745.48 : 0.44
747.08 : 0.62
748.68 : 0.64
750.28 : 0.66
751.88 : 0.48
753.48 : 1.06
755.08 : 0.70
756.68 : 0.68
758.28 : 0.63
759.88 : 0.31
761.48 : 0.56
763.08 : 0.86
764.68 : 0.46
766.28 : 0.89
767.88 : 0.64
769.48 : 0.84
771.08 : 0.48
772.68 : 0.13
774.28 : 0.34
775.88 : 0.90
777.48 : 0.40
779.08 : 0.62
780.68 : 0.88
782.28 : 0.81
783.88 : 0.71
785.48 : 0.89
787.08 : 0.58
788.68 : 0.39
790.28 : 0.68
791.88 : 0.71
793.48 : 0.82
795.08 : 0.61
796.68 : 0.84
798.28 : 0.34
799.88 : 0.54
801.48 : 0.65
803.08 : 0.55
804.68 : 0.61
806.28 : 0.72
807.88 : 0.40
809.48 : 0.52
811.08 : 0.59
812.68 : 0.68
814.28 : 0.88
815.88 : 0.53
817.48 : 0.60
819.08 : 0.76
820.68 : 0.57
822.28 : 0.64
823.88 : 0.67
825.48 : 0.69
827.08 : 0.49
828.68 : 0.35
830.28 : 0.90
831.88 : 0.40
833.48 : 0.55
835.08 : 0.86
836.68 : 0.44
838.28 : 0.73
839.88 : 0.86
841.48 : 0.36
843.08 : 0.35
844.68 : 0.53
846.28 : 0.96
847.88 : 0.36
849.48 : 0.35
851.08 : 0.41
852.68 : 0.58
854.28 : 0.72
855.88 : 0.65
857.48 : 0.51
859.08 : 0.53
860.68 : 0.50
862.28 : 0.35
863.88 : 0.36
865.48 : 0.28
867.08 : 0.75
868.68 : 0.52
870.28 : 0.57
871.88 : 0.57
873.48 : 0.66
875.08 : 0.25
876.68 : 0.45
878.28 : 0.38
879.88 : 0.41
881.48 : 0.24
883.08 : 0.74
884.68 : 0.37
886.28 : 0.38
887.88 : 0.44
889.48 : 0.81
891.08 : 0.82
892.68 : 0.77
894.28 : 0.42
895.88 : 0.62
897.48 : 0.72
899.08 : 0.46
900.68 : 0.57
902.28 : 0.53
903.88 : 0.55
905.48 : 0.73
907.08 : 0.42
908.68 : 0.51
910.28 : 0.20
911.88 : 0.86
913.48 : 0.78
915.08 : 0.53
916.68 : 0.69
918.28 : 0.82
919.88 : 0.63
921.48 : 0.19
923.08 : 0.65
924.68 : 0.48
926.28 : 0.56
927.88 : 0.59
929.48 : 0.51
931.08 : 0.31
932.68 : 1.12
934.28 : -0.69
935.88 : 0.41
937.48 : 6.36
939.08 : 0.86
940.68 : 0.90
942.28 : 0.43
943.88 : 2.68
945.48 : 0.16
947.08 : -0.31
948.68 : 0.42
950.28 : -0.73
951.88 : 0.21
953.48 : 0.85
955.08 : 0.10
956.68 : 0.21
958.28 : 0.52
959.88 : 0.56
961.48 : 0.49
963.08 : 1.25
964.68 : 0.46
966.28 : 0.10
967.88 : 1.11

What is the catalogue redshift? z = 0.877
